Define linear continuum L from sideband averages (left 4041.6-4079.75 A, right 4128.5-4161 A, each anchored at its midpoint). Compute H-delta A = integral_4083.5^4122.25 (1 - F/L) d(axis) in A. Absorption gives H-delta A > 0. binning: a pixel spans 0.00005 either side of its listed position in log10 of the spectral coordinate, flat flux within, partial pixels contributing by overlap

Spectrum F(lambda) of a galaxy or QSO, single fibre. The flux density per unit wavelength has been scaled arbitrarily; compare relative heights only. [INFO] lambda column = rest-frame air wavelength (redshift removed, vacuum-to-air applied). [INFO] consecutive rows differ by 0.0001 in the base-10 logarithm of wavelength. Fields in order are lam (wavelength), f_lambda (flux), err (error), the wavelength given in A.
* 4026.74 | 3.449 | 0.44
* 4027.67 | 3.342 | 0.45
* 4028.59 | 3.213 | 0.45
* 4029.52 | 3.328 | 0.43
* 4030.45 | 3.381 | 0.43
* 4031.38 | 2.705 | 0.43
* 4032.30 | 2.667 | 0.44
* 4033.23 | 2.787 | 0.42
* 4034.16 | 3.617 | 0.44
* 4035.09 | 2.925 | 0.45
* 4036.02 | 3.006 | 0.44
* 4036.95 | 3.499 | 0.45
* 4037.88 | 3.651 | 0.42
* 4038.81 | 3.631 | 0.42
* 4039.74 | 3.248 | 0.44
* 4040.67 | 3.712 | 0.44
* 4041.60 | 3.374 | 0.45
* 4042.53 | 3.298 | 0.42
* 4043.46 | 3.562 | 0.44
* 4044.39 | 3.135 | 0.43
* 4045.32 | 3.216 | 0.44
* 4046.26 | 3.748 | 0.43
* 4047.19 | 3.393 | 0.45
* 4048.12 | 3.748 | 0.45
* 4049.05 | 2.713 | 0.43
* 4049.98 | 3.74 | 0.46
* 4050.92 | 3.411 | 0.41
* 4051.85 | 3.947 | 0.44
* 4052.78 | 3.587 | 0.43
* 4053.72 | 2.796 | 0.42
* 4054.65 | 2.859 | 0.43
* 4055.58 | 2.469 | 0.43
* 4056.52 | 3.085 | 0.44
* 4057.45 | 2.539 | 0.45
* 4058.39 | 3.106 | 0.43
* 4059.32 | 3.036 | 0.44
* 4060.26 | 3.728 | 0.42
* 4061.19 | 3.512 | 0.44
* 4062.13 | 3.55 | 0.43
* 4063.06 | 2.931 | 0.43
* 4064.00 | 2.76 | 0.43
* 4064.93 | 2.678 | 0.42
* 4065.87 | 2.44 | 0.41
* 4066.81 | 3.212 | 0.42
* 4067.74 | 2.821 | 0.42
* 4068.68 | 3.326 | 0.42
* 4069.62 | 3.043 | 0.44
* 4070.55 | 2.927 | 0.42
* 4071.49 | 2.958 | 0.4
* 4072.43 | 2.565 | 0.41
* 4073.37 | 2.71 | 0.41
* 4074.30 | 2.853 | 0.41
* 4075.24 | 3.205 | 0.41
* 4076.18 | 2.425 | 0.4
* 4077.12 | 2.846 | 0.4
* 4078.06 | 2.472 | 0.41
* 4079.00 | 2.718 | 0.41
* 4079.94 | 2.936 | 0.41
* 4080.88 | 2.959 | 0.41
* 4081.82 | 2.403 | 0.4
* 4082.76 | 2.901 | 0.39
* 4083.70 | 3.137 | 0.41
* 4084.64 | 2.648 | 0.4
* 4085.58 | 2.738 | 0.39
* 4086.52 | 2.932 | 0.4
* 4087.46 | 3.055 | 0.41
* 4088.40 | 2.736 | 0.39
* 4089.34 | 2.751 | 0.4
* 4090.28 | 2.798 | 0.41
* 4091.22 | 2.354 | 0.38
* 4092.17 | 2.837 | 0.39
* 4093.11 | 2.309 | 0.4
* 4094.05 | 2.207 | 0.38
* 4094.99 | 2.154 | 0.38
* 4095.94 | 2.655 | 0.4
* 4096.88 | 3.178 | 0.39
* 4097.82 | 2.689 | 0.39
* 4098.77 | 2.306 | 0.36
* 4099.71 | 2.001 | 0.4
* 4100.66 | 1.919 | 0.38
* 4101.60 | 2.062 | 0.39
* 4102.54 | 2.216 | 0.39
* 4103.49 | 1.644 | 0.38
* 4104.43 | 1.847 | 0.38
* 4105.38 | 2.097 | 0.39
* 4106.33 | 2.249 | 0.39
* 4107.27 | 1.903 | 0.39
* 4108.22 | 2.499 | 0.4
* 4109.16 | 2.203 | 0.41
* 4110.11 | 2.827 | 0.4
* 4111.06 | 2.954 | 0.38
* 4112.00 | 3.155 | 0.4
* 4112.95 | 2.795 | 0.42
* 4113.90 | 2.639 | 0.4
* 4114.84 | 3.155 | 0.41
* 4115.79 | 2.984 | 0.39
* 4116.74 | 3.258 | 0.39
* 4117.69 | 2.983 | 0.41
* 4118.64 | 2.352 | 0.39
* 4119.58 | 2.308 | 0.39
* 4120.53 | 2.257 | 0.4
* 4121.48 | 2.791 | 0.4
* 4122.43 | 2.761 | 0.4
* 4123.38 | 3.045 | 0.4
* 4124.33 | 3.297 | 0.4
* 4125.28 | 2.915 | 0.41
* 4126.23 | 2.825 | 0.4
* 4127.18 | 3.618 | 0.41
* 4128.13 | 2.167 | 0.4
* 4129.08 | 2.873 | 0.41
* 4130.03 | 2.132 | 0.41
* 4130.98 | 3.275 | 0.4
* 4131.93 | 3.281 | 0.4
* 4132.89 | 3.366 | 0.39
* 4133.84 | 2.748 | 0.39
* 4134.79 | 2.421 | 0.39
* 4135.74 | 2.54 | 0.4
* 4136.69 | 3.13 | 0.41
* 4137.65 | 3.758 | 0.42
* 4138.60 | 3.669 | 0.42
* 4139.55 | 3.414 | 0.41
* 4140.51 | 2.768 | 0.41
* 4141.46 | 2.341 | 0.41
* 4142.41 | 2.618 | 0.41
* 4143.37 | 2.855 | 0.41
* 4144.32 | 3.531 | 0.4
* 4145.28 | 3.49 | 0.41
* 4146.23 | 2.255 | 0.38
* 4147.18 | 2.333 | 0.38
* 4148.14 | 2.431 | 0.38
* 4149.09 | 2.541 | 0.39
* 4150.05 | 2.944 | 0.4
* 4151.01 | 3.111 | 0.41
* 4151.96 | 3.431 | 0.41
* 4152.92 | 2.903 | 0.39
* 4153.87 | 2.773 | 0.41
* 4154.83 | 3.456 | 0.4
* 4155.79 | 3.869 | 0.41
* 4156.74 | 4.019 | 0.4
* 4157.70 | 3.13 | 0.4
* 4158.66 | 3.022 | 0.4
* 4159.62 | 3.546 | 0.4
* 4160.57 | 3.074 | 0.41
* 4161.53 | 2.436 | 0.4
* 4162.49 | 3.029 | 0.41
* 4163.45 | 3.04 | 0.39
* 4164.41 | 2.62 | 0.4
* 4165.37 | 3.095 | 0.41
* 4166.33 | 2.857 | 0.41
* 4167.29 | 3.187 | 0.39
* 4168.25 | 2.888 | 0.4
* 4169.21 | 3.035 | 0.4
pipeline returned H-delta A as 6.4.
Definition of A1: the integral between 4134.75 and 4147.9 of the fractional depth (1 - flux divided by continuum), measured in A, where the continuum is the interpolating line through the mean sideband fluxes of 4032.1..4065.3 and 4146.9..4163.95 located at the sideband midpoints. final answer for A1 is 0.62 A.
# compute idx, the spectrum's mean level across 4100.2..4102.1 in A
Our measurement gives 2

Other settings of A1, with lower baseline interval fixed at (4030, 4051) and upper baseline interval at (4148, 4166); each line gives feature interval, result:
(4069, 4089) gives 2.6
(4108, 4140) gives 2.6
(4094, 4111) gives 4.9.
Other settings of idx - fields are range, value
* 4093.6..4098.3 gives 2.58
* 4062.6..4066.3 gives 2.7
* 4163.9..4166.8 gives 2.86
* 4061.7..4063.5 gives 3.25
